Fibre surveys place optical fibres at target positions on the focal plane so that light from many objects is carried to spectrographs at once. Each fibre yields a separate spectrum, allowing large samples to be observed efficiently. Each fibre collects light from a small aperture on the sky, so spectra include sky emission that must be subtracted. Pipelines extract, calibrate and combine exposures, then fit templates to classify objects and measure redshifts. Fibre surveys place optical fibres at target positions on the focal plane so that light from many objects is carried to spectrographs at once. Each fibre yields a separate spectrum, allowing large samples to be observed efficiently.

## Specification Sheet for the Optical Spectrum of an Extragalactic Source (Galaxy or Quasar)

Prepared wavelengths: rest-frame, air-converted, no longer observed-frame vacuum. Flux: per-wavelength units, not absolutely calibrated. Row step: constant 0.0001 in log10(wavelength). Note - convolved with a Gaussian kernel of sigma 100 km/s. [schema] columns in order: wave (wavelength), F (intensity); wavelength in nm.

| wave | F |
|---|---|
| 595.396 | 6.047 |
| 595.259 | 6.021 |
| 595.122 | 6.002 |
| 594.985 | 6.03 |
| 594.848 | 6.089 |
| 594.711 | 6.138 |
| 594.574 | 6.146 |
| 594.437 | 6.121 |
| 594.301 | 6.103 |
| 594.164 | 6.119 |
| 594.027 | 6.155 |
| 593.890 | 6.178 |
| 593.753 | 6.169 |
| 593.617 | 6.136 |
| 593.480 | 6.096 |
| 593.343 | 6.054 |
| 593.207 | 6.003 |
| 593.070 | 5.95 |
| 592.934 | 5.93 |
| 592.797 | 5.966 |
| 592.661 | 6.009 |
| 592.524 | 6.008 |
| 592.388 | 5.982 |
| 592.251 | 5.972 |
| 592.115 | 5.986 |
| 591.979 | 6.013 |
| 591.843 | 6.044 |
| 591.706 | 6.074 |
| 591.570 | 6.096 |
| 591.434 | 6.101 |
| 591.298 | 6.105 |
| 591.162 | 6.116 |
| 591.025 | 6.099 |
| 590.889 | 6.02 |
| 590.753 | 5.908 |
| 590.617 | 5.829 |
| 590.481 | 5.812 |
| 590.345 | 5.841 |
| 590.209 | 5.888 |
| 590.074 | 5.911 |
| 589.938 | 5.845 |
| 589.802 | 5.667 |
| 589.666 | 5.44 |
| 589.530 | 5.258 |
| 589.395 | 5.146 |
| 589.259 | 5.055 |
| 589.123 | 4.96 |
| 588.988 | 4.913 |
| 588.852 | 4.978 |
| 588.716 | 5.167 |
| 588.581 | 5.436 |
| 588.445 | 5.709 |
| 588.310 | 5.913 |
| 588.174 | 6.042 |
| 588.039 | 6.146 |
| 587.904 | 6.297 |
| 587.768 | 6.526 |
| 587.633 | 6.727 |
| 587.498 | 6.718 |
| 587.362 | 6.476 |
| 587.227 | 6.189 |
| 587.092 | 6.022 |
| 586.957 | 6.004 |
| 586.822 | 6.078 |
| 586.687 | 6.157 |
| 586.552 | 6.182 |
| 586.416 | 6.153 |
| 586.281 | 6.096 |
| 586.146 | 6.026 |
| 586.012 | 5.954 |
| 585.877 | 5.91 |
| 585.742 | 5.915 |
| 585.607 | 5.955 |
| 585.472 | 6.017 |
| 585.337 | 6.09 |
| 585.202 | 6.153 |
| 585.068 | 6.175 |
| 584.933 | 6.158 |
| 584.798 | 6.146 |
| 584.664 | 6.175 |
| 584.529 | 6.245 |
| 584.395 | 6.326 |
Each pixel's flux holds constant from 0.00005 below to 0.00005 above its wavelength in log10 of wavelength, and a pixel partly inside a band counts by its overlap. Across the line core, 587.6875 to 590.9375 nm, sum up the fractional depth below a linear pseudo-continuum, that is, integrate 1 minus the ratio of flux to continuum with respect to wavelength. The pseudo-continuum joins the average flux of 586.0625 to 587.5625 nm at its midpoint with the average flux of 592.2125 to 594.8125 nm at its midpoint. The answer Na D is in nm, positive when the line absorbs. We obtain 0.26 nm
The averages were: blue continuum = 6.19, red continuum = 6.07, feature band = 5.66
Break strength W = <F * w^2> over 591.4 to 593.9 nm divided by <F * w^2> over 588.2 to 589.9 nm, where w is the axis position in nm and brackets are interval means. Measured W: 1.15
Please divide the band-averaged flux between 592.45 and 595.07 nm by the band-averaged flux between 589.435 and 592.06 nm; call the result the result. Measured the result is 1.03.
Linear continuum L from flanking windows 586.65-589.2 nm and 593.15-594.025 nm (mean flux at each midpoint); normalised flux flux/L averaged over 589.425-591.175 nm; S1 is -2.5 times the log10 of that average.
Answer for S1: 0.04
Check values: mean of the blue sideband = 5.91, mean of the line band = 5.79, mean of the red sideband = 6.11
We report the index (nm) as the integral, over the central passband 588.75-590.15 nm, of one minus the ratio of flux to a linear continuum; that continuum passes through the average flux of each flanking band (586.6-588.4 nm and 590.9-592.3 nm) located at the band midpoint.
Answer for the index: 0.19 nm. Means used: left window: 6.25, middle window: 5.32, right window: 6.06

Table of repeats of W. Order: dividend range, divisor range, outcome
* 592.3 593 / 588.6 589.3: 1.20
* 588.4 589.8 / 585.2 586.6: 0.87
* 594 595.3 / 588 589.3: 1.15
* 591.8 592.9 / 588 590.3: 1.10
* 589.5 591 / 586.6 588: 0.93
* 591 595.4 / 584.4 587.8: 1.01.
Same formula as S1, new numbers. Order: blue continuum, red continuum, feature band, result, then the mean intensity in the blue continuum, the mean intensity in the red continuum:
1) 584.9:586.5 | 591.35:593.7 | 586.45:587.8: -0.04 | 6.05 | 6.03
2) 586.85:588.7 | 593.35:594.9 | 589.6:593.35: 0.03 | 6.14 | 6.13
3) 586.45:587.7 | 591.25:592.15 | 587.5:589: 0.06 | 6.28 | 6.06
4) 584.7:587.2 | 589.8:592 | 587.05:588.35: -0.05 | 6.07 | 5.97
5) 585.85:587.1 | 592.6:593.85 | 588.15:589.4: 0.14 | 6.07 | 6.04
